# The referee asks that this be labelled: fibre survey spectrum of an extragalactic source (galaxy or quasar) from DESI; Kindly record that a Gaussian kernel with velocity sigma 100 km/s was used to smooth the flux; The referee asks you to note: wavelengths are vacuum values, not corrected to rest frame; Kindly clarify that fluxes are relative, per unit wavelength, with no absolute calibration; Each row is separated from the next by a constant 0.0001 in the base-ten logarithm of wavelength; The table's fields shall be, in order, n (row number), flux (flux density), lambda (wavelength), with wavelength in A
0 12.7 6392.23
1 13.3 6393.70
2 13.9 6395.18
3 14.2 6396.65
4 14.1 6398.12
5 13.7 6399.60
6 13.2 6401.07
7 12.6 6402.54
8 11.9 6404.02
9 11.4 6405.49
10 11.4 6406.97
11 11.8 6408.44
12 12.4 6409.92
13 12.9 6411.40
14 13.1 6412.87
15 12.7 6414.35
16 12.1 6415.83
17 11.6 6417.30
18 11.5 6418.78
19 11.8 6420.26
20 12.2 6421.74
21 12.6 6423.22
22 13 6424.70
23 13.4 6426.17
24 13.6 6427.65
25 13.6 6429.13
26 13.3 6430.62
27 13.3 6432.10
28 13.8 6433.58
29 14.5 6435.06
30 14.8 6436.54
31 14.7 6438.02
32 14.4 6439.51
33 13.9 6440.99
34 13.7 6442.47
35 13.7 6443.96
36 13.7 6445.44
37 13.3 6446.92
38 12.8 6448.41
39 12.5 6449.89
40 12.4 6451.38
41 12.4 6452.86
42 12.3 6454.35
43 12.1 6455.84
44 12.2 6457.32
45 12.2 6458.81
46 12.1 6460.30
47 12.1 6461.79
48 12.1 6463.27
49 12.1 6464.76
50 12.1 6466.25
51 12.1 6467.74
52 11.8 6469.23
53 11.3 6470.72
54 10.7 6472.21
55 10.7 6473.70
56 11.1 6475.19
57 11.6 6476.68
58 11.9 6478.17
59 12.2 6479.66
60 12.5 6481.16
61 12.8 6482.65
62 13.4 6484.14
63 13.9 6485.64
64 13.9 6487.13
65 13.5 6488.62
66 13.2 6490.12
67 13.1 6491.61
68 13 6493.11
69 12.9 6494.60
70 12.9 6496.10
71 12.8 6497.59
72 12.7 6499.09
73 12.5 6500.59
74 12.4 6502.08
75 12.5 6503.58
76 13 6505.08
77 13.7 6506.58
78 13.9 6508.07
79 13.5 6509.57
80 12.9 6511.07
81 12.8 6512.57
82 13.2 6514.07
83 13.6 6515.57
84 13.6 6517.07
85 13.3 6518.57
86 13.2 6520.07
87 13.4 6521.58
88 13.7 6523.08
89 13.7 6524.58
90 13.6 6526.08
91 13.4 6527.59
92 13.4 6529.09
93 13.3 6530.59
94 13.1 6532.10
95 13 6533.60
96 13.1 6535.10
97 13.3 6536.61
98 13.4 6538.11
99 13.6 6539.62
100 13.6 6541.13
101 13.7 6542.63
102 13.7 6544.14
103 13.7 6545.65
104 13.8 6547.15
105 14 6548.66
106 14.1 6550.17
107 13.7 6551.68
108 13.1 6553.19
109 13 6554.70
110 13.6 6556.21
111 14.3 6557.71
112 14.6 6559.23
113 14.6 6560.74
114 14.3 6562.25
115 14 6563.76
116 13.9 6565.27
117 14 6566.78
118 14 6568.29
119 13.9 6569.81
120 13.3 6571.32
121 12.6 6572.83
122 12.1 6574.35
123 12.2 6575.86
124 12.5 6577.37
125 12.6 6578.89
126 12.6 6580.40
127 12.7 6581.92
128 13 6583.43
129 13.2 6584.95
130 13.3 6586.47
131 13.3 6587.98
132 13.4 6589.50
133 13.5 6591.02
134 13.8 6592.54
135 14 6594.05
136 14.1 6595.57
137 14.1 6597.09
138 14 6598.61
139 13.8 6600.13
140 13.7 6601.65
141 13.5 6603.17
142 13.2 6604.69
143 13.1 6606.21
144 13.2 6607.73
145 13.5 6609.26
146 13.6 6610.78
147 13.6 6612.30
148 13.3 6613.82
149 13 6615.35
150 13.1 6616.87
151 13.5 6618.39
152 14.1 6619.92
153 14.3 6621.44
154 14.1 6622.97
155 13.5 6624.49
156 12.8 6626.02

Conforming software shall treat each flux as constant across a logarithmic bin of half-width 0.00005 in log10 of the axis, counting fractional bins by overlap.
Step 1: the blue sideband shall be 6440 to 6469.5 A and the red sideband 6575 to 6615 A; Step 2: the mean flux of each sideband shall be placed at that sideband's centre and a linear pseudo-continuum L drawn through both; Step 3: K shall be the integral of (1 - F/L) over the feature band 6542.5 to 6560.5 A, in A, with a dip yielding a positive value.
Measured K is -1.0 A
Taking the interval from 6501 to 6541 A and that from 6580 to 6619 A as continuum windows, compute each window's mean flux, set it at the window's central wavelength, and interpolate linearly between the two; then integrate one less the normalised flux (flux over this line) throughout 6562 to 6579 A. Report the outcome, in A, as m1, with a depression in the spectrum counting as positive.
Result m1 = 0.1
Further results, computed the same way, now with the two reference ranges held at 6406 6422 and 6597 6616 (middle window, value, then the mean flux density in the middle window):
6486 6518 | -0.98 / 13.1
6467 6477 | 0.97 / 11.3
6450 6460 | 0.11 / 12.3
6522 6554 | -1.29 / 13.5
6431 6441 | -1.56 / 14.2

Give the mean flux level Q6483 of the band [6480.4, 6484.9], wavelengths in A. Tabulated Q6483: 12.9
